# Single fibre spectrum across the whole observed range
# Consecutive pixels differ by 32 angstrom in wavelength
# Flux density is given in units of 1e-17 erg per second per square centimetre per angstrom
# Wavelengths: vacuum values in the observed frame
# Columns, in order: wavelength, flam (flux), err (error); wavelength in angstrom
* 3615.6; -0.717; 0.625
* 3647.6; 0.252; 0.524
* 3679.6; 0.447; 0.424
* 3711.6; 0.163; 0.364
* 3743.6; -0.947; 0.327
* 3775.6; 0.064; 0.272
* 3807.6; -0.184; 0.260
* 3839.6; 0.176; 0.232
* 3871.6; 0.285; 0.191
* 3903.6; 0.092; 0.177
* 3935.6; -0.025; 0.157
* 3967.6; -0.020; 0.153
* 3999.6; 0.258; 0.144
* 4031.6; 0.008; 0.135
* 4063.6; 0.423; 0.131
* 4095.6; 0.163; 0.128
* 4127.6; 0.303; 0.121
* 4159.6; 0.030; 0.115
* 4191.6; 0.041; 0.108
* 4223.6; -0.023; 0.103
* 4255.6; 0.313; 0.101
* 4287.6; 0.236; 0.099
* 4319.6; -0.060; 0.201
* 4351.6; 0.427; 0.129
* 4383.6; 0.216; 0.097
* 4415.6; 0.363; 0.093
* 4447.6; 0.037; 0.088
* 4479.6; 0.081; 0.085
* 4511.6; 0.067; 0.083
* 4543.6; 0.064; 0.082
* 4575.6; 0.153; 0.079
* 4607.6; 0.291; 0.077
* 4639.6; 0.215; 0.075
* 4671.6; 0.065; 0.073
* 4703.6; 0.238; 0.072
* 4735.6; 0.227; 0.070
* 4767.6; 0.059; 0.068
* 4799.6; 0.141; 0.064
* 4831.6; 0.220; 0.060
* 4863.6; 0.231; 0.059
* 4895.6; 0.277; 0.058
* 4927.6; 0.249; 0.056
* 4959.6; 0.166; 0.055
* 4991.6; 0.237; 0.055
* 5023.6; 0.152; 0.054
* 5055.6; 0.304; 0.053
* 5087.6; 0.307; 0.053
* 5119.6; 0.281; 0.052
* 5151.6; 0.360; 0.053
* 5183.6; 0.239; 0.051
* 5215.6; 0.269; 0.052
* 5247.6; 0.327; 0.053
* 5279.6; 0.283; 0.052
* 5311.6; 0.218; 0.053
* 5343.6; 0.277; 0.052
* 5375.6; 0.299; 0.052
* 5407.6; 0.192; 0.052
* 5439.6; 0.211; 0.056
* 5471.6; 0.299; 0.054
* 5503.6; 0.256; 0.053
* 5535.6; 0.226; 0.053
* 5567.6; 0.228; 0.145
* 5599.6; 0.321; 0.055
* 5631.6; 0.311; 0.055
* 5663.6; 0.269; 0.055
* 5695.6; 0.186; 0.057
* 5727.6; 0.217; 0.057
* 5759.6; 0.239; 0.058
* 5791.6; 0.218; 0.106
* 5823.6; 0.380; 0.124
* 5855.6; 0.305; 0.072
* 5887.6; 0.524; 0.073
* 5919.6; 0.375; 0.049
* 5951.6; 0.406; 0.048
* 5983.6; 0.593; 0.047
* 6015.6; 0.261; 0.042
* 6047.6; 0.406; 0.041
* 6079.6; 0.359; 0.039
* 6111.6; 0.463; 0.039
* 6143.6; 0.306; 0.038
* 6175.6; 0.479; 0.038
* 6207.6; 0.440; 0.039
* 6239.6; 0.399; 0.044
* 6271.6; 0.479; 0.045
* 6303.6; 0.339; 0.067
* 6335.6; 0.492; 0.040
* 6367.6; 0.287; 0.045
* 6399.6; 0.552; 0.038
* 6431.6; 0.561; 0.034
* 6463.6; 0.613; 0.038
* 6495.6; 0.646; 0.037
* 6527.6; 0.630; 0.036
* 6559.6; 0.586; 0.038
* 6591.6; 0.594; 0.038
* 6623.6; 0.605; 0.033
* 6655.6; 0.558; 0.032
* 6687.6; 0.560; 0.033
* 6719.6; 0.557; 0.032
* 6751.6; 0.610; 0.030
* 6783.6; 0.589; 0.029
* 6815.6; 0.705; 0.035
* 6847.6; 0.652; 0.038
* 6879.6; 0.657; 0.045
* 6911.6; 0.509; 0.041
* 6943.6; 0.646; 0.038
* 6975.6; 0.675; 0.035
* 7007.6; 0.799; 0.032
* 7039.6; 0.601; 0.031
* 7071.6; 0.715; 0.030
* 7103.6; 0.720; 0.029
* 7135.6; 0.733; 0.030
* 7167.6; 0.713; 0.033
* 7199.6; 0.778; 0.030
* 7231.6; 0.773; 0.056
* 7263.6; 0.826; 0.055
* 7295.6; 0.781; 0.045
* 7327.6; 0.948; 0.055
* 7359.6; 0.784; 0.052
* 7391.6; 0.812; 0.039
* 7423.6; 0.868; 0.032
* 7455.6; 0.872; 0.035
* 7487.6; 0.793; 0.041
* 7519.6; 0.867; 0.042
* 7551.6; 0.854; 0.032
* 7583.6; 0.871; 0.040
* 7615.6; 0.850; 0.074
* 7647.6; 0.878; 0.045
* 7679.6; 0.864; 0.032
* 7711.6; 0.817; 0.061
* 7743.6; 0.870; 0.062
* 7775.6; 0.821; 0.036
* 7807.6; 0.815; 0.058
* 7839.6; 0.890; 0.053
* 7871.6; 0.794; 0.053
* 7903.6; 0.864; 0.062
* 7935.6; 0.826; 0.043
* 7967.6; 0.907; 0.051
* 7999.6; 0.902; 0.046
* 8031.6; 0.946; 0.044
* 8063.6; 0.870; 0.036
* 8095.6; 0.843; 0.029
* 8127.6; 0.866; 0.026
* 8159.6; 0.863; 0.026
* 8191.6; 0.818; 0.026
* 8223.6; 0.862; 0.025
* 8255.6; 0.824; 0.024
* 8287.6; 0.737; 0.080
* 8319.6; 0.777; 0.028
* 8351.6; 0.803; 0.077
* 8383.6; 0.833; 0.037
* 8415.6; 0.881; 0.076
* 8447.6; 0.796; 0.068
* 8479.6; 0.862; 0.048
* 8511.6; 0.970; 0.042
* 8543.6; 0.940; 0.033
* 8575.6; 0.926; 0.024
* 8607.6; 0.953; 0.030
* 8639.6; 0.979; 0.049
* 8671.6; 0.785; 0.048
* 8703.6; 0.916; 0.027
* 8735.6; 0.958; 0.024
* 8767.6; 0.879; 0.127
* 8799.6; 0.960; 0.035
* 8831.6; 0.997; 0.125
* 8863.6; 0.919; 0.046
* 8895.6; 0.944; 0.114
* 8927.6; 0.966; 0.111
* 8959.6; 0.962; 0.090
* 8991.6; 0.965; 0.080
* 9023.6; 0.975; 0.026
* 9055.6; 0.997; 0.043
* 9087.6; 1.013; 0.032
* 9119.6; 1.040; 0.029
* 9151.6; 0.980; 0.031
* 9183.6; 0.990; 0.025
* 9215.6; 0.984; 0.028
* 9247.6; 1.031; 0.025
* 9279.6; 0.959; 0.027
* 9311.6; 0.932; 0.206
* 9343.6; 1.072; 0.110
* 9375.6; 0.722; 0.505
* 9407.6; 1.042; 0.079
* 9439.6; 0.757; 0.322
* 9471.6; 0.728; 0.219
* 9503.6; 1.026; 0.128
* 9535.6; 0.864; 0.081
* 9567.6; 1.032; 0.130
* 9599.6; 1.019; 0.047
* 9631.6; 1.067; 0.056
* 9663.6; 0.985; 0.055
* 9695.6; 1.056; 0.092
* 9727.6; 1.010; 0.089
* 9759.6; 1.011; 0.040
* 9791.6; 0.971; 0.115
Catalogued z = 0.60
